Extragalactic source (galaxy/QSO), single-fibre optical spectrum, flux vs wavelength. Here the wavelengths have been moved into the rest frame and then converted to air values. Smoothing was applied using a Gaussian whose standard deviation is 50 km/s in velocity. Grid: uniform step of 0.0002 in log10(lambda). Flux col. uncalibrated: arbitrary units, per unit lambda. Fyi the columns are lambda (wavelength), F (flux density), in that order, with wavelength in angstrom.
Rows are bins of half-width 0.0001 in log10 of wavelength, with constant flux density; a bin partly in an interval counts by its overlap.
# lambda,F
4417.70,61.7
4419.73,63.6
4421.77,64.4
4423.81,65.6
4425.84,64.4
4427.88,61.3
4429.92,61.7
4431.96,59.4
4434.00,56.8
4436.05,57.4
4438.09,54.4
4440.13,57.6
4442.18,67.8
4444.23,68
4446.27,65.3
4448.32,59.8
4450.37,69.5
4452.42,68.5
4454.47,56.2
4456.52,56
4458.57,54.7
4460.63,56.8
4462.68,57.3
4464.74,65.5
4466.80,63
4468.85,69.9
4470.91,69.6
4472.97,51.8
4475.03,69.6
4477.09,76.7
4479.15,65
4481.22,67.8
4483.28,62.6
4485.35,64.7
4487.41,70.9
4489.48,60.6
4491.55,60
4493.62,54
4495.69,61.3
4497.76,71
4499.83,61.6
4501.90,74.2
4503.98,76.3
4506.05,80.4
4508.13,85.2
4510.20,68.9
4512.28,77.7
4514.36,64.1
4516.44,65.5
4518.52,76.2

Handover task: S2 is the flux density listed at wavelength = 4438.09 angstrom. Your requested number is 54.4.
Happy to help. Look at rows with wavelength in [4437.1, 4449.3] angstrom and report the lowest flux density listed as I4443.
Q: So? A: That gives 54.4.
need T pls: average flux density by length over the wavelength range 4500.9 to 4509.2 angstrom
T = 79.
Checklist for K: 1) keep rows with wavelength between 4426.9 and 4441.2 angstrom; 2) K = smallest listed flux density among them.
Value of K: 54.4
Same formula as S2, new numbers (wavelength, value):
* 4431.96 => 59.4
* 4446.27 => 65.3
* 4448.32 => 59.8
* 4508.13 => 85.2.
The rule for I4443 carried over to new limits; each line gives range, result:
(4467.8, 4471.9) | 69.6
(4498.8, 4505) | 61.6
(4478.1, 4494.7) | 54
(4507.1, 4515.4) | 64.1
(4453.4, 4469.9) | 54.7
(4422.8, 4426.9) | 64.4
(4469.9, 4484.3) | 51.8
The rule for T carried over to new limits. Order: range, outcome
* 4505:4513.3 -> 78.1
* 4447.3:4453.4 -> 65.9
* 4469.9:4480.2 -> 66.5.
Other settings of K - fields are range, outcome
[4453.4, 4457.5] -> 56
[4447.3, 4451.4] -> 59.8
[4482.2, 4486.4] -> 62.6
